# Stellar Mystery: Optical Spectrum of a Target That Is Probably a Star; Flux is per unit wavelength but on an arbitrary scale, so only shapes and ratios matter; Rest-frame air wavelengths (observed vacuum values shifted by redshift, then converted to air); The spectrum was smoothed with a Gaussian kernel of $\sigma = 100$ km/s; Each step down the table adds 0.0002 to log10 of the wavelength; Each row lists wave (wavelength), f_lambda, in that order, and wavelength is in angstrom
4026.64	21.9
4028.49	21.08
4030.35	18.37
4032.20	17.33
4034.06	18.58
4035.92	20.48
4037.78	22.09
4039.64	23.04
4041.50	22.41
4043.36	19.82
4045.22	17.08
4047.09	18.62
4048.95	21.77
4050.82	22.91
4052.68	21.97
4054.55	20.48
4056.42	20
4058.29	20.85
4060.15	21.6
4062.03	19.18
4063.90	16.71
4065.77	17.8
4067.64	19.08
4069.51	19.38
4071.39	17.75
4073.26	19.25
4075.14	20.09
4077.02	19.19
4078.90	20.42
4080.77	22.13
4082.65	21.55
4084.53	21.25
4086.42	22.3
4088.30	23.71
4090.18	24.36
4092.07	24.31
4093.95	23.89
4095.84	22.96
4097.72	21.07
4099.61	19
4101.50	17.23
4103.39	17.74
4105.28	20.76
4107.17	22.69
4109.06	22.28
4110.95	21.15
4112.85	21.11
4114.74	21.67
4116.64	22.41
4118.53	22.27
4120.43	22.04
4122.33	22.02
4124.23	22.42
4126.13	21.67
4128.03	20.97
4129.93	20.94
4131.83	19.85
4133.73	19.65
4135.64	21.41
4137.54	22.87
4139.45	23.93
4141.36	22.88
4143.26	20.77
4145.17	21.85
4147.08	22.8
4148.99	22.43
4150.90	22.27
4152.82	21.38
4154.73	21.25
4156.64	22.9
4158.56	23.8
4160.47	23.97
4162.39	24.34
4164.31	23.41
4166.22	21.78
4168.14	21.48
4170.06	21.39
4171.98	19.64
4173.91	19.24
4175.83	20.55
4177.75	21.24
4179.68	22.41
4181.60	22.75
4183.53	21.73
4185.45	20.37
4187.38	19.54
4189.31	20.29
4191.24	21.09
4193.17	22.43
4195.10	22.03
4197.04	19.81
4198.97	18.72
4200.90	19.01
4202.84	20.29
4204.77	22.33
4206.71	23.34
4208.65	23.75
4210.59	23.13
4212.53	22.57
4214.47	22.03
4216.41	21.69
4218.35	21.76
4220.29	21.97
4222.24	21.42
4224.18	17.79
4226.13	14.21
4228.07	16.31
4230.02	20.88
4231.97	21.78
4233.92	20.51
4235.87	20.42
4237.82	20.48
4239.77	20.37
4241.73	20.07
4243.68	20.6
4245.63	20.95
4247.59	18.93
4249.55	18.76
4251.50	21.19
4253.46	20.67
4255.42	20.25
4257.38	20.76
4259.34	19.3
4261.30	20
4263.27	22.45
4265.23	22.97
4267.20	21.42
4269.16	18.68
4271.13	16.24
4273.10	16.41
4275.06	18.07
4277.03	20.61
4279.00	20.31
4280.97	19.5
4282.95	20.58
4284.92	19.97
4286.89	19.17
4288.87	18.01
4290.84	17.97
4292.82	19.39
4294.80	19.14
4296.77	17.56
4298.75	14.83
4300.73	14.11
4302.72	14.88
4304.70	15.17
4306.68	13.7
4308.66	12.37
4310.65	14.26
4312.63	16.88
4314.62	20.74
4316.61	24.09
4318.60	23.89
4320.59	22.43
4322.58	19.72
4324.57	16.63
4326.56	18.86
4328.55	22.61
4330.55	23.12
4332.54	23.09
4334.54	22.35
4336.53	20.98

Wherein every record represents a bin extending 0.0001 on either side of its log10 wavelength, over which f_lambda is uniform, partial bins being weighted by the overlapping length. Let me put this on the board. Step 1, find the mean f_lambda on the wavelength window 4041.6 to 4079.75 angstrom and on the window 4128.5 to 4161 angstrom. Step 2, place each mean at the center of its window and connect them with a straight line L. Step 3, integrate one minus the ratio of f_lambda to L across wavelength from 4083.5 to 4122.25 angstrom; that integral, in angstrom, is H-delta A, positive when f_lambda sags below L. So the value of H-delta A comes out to -1.55 angstrom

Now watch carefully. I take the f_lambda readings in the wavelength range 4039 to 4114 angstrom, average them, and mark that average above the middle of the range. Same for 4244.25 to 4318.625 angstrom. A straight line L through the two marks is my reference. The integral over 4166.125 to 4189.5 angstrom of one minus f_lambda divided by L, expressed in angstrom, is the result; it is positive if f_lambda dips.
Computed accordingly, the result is -1.43 angstrom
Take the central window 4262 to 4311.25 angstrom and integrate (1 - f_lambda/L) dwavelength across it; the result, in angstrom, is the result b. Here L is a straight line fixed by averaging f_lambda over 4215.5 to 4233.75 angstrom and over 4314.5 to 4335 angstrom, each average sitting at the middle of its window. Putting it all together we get 6.9 angstrom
